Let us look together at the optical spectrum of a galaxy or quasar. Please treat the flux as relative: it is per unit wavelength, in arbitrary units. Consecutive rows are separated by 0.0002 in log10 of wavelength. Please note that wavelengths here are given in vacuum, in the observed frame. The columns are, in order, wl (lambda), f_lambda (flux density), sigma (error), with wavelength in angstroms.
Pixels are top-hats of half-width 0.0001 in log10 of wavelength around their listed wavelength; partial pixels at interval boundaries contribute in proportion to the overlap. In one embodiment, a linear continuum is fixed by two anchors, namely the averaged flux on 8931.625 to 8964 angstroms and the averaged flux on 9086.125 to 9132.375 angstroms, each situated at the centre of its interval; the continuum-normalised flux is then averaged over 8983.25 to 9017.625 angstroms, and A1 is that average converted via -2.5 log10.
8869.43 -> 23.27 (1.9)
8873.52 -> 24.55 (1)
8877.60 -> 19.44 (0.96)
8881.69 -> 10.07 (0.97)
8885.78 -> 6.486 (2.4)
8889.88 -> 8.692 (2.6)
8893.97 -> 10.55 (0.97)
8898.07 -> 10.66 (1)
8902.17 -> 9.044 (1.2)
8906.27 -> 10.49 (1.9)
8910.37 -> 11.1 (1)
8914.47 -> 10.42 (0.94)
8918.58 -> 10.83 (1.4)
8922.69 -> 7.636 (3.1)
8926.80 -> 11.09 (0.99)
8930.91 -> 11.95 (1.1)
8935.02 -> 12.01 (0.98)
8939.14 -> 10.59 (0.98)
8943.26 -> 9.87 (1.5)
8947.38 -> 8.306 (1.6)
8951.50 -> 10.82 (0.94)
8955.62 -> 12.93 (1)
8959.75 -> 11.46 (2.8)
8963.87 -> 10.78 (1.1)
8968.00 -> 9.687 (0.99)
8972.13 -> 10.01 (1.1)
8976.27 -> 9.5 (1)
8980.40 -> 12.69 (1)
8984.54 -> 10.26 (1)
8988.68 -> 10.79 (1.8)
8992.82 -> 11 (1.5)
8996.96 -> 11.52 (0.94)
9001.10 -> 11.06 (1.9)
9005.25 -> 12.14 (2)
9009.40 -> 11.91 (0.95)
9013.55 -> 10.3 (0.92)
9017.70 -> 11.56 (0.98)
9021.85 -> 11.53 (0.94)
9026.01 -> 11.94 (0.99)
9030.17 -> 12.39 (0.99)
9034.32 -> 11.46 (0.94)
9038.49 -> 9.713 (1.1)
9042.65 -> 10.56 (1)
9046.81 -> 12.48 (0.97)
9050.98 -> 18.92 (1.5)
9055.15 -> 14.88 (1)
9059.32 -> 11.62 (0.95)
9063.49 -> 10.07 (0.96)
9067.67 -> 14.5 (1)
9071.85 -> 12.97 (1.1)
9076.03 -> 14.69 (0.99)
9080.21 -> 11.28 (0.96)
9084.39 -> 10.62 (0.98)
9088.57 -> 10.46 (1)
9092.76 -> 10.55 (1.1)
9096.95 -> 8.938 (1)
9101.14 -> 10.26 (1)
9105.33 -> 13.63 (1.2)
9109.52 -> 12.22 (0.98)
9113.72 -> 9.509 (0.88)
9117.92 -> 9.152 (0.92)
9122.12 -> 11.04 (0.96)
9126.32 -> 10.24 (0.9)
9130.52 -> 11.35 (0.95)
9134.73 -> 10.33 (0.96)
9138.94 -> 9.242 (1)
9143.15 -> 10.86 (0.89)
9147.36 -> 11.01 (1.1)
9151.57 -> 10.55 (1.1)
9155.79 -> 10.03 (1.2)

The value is -0.03 mag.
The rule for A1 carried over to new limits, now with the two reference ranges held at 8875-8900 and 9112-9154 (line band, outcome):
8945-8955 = 0.101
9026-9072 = -0.185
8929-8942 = -0.029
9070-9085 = -0.189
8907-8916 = 0.044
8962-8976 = 0.094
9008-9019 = -0.039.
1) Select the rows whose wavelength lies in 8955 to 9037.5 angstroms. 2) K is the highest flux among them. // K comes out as 12.93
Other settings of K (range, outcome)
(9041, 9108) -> 18.92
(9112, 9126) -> 11.04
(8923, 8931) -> 11.95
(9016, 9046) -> 12.39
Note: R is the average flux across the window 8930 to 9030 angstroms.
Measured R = 11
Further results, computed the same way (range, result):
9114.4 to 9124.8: 10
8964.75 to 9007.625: 10.9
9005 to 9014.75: 11.4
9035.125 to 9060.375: 13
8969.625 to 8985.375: 10.6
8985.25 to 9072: 12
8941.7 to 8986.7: 10.6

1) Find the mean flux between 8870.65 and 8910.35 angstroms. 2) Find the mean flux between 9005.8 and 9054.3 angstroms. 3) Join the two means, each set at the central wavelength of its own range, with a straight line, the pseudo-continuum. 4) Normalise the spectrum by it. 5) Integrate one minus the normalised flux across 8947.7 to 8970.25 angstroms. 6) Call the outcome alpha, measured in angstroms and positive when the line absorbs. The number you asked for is 2.5 angstroms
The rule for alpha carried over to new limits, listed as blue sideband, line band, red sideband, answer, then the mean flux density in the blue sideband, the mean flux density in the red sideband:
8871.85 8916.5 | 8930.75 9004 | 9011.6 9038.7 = 4.8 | 11.8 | 11.4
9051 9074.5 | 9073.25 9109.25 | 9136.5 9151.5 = 2.8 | 13.4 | 10.4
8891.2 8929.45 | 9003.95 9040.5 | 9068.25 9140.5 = -2.5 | 10.2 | 11.1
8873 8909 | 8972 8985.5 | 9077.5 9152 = 0.7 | 11.7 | 10.7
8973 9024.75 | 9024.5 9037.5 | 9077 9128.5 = -0.8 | 11.2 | 10.7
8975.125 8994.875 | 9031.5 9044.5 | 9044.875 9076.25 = 2.2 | 10.9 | 13.7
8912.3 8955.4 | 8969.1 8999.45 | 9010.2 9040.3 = 0.4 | 10.5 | 11.3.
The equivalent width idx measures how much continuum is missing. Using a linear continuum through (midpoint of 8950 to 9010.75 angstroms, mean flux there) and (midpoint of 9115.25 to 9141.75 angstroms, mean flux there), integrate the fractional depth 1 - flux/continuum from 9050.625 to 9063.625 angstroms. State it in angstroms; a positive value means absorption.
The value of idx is -3.8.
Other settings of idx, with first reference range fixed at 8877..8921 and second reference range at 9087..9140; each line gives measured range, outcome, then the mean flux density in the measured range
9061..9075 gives -2.8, 12.6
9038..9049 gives -0.7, 11.2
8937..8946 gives 0.3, 10.1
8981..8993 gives -0.5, 10.9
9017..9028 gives -1.3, 11.7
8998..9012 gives -1.6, 11.6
